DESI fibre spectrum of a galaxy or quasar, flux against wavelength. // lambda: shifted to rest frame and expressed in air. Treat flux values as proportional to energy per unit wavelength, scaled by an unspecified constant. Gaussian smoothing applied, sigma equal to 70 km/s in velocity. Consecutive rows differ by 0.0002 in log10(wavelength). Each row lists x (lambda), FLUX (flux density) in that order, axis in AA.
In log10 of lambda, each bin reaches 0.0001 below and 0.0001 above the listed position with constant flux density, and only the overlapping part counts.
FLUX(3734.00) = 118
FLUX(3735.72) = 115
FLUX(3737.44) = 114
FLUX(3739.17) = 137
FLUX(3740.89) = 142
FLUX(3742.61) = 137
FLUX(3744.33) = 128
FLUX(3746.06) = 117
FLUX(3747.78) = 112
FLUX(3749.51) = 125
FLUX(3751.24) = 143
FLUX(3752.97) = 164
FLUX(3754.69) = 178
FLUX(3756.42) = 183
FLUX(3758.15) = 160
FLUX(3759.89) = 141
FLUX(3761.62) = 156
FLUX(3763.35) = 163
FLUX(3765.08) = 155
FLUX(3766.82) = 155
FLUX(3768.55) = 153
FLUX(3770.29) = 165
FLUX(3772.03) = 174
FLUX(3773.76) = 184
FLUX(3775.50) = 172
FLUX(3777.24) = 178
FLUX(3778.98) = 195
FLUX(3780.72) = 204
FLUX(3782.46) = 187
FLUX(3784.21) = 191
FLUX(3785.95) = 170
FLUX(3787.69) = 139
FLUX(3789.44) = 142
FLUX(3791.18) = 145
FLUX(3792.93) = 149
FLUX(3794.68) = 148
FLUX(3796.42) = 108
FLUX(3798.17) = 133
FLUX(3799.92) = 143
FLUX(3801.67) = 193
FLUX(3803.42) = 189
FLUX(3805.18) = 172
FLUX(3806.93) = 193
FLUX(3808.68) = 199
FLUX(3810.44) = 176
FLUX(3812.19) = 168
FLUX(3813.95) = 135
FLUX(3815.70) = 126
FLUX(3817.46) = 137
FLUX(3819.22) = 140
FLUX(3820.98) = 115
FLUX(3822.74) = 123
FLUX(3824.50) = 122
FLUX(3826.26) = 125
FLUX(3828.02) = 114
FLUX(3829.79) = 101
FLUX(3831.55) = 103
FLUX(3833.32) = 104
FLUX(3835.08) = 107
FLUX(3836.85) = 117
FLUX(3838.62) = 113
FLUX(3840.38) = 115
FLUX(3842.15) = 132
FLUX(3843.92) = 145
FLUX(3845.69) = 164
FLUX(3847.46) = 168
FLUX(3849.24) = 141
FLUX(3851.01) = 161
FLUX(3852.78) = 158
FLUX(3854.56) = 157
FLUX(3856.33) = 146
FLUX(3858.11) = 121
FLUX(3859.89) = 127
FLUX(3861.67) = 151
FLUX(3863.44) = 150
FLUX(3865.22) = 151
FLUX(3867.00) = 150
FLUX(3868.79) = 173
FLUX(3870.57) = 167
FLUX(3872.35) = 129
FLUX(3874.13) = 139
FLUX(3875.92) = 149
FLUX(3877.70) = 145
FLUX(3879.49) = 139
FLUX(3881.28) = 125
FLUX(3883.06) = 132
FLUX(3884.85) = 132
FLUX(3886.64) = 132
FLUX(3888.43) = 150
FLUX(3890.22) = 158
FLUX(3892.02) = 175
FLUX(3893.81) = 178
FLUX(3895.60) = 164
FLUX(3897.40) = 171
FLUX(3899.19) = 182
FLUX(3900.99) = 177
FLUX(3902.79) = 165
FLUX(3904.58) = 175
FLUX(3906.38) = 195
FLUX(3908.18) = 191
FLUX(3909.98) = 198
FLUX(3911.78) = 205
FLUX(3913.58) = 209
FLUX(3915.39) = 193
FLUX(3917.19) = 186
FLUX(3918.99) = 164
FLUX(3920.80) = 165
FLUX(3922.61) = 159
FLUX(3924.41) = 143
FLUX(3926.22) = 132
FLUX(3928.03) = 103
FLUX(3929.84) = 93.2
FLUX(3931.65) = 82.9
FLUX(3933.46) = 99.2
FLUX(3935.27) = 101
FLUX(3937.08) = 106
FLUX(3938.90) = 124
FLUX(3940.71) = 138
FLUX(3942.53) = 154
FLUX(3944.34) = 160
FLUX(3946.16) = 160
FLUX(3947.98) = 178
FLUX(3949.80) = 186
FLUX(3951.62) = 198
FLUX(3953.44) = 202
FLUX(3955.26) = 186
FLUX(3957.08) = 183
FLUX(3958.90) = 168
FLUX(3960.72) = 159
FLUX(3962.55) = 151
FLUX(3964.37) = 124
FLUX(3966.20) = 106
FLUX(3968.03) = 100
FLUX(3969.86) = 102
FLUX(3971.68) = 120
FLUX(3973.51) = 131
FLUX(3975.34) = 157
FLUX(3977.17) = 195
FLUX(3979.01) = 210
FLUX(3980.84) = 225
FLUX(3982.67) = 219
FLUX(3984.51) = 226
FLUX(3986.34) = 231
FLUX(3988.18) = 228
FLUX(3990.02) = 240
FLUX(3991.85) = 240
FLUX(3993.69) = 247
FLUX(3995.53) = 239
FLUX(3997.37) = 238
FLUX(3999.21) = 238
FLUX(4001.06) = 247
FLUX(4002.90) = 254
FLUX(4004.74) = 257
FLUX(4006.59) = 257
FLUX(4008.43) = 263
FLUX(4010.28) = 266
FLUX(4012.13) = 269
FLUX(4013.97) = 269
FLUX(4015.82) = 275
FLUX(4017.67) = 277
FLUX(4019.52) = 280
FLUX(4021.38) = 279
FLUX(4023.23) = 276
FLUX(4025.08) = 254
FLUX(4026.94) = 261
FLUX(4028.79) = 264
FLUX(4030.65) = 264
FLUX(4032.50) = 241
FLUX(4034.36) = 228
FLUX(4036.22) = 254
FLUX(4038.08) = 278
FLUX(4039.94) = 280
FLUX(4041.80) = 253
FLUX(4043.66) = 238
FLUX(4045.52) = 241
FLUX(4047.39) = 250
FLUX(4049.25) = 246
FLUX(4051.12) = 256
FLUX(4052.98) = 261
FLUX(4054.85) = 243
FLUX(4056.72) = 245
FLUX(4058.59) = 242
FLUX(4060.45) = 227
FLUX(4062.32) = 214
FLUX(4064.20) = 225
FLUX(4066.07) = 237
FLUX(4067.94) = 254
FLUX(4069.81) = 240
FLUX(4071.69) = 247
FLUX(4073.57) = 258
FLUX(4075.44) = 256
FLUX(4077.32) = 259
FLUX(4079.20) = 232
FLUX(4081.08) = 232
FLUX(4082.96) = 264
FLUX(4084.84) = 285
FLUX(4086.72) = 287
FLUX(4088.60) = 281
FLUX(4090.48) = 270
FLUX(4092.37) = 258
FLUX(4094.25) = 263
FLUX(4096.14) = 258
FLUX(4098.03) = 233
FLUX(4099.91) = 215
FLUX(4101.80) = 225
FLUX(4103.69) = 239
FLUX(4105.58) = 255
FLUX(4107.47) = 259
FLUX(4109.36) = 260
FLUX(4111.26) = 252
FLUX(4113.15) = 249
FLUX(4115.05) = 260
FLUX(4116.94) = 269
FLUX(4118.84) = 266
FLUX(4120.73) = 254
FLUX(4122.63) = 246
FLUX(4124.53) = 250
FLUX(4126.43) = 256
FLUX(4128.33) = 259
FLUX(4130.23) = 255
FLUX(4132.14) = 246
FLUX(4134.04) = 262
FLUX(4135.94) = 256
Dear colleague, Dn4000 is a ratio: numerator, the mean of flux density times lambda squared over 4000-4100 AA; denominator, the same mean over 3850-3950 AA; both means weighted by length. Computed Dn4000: 1.8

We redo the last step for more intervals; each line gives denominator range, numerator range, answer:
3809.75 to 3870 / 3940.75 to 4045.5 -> 1.73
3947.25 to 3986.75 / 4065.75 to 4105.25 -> 1.57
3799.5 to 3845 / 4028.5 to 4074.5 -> 2.00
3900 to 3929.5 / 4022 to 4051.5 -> 1.59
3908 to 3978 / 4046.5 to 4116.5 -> 1.77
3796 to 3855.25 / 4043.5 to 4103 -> 1.99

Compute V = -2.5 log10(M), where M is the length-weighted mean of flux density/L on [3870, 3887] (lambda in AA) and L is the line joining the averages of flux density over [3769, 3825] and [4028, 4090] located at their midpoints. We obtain 0.33 mag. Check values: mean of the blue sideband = 160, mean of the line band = 139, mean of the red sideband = 251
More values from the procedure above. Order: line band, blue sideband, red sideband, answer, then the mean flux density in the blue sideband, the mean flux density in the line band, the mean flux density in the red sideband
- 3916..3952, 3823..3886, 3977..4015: 0.35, 136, 141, 242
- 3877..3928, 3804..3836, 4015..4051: 0.12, 137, 165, 260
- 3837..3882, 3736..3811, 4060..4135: 0.26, 158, 144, 252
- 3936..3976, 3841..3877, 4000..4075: 0.35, 149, 149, 254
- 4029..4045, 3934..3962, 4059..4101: -0.16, 159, 255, 250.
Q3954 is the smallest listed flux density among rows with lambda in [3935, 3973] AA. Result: 100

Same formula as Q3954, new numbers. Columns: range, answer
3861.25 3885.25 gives 125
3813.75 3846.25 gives 101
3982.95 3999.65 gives 226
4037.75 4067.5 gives 214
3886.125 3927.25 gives 132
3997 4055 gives 228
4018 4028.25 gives 254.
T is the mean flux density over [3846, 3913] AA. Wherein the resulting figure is 158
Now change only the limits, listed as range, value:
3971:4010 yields 223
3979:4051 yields 252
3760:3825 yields 159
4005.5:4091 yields 256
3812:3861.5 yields 131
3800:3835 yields 143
